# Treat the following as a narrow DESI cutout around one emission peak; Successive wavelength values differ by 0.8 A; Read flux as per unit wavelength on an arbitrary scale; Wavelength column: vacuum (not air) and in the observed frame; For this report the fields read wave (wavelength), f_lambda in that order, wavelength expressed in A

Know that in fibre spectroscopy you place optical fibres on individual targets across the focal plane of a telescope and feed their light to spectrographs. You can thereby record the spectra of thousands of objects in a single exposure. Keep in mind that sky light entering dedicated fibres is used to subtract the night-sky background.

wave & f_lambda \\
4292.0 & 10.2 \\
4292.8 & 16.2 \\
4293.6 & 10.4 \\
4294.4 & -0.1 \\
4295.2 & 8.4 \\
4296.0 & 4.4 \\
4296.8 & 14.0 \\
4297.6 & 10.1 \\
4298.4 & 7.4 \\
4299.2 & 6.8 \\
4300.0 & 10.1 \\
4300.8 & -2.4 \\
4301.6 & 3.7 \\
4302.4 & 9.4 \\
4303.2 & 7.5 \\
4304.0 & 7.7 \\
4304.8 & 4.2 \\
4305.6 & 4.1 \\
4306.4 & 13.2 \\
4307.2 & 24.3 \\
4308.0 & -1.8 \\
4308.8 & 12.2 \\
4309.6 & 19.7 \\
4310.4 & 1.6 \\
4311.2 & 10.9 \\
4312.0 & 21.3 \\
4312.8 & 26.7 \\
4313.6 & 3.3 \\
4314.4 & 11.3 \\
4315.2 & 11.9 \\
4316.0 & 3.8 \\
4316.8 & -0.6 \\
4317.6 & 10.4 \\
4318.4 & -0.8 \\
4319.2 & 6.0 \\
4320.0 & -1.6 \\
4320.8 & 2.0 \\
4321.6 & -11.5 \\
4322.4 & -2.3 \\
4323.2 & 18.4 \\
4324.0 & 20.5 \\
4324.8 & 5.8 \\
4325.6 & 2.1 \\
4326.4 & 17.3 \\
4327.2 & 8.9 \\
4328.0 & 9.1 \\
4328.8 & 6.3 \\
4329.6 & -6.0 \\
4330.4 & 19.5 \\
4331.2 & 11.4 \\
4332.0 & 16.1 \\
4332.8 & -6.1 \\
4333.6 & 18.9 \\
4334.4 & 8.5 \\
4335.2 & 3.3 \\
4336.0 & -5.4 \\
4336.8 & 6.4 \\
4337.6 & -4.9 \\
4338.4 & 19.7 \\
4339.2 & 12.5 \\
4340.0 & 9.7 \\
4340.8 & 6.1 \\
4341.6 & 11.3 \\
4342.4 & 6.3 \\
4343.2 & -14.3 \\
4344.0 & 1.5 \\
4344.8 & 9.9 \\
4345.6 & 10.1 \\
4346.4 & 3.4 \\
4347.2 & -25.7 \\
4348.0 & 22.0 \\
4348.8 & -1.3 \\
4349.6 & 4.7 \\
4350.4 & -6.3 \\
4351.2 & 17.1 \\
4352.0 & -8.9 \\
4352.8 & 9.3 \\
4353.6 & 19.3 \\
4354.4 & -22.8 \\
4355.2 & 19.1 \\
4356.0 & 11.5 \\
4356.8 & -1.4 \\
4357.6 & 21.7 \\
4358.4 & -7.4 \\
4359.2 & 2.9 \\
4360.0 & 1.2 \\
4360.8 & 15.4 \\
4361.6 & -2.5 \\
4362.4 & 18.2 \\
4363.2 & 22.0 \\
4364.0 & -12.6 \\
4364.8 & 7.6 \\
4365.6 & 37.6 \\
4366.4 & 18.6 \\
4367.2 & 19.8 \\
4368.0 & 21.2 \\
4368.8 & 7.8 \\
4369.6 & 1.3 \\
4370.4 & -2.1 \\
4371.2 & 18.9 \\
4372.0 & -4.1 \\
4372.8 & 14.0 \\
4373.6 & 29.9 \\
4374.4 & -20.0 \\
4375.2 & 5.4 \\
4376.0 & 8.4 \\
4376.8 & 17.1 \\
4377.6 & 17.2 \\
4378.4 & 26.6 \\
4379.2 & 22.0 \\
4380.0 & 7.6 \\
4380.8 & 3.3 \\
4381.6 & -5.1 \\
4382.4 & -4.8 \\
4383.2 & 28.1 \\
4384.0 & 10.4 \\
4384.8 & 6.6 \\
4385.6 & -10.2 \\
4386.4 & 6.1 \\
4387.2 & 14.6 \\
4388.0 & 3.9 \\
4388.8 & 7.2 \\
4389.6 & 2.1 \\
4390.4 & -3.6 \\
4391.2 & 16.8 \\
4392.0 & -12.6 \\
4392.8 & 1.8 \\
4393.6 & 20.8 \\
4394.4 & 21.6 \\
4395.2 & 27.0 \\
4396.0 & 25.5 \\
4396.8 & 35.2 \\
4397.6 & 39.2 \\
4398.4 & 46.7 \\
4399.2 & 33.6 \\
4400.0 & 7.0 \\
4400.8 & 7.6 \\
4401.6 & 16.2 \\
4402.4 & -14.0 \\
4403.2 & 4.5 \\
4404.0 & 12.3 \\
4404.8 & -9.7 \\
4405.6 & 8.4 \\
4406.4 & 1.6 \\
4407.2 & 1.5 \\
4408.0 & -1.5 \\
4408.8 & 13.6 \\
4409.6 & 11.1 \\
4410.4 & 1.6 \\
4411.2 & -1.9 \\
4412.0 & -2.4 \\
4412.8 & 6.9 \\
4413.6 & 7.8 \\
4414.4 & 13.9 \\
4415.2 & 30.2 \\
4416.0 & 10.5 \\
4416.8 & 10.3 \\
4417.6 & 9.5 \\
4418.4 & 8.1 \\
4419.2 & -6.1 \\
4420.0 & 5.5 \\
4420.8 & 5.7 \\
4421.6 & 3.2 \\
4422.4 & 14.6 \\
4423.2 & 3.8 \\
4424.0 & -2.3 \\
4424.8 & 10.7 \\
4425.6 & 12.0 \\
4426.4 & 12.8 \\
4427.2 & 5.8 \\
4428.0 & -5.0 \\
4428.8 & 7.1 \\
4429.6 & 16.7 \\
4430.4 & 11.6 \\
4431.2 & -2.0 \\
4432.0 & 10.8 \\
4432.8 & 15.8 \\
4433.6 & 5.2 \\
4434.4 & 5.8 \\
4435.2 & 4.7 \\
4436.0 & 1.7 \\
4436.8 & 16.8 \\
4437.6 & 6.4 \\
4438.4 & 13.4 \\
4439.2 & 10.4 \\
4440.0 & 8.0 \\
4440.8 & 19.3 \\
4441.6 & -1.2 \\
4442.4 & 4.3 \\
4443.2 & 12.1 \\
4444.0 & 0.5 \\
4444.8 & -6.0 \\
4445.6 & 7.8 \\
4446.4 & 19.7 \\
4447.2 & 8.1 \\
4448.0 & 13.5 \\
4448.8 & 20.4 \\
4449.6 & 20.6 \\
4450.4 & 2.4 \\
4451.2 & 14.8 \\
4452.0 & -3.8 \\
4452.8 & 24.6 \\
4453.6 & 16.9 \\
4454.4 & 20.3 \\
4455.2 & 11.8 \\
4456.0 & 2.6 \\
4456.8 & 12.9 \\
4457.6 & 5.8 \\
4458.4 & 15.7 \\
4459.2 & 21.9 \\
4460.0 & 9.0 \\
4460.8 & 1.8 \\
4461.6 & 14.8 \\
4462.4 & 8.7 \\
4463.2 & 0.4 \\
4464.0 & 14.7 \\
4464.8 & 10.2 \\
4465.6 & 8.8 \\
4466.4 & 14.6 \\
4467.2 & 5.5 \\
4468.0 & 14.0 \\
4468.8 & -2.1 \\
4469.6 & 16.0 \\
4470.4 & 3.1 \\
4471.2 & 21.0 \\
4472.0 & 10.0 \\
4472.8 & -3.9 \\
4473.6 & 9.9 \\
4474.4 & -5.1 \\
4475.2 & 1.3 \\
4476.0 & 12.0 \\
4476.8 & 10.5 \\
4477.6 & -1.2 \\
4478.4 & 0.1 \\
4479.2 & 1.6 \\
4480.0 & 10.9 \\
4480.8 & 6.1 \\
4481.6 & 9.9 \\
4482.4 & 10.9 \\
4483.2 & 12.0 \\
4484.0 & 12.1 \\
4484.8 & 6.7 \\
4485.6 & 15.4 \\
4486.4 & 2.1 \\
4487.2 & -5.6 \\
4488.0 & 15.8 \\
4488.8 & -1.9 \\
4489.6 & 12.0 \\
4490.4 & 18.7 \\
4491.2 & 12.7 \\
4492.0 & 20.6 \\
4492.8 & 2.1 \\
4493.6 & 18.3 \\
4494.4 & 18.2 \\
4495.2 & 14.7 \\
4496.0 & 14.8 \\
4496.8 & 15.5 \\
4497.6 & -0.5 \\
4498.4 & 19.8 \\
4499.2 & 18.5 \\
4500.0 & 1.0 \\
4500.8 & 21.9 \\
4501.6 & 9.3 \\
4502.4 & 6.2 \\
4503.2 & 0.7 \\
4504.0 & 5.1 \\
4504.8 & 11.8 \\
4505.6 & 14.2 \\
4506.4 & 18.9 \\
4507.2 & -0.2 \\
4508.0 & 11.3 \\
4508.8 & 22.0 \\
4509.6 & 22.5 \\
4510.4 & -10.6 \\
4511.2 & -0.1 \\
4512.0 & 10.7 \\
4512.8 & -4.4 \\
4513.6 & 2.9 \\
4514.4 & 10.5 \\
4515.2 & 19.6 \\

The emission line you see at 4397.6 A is [O II]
